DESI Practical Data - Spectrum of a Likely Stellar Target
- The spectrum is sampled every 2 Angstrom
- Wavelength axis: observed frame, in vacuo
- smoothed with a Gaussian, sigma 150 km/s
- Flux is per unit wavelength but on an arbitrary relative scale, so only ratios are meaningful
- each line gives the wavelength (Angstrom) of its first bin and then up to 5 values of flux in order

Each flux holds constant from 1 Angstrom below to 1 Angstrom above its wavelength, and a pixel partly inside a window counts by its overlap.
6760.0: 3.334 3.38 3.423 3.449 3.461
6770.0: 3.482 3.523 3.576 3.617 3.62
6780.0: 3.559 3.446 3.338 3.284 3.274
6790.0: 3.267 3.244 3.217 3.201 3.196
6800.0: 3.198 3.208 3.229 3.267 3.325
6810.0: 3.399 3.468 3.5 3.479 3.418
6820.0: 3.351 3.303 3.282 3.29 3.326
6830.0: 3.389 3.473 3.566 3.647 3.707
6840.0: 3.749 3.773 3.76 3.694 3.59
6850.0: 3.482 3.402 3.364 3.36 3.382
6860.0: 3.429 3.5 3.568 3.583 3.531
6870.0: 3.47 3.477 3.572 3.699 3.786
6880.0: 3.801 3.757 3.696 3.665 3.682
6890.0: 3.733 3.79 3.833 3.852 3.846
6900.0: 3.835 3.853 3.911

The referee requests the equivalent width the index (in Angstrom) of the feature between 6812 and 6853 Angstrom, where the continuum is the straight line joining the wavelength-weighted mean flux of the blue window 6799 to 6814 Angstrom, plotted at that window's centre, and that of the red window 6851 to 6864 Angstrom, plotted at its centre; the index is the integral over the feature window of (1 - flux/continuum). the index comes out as -1.7 Angstrom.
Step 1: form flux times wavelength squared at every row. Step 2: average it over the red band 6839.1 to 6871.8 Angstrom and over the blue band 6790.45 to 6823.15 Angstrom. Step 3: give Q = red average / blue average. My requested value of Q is 1.08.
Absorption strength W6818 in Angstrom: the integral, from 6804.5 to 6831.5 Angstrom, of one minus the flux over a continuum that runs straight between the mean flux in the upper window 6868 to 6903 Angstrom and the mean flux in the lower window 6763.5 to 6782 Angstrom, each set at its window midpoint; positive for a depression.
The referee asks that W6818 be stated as 1.7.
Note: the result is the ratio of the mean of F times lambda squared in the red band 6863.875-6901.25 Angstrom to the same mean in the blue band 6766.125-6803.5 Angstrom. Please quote 1.13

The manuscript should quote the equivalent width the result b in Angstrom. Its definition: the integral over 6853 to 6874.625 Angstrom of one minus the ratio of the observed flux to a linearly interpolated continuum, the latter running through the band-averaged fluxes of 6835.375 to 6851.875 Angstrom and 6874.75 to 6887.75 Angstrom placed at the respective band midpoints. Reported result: 1.3 Angstrom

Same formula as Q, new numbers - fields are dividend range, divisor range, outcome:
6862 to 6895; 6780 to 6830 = 1.13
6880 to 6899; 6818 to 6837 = 1.13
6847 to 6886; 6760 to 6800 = 1.07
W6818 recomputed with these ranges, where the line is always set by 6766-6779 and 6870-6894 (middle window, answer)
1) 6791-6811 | 1.85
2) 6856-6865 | 0.50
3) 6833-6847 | -0.25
